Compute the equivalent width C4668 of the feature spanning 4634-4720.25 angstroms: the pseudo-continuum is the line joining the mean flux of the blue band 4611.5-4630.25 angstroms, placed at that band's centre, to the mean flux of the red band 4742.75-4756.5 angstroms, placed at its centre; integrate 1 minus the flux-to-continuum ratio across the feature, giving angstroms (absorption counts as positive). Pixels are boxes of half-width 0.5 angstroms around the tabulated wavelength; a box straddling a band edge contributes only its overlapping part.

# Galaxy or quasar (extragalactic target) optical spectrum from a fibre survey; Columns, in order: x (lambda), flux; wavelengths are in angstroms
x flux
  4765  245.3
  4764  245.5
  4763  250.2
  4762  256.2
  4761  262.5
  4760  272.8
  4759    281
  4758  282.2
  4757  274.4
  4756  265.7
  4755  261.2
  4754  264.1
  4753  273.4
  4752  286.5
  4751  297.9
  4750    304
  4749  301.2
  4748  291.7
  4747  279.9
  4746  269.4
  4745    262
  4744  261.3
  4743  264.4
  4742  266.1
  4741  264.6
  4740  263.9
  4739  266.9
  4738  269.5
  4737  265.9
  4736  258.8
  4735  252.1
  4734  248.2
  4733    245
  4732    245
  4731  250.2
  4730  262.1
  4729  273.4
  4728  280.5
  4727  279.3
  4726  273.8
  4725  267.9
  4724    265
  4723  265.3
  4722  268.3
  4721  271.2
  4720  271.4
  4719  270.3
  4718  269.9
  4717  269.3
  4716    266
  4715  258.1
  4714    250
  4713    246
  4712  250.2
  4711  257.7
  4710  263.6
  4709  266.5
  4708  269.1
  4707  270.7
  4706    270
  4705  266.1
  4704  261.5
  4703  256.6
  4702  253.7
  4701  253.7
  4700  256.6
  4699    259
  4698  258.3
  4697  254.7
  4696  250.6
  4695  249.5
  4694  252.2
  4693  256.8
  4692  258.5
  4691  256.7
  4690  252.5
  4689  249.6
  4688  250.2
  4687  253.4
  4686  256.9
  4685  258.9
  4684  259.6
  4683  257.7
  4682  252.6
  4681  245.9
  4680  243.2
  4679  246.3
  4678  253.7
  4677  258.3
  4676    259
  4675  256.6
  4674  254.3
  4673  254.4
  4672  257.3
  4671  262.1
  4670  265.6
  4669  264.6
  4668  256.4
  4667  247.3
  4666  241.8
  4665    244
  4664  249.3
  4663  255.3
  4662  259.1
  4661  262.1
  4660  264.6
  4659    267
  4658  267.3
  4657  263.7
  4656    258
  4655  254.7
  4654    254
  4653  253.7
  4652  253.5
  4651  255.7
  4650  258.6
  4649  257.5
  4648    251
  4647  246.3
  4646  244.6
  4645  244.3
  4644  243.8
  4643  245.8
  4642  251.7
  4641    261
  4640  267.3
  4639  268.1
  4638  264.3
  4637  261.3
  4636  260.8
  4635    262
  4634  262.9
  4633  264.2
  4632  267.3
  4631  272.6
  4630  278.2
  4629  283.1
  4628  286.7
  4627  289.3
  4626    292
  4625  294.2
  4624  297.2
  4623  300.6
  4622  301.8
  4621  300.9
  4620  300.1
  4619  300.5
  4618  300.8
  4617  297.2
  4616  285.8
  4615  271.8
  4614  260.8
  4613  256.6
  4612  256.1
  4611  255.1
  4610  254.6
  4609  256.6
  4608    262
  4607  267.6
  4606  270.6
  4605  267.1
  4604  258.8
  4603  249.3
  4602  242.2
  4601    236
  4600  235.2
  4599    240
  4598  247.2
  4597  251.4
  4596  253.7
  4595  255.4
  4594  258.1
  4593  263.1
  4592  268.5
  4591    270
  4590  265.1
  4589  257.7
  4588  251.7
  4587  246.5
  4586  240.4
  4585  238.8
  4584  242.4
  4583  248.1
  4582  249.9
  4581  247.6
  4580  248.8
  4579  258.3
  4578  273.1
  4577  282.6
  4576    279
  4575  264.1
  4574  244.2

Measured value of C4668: 7.9 angstroms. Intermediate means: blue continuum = 287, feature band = 257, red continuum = 278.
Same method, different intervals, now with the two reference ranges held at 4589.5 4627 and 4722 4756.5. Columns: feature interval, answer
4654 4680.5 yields 1.25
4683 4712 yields 1.20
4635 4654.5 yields 1.01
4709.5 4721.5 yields 0.31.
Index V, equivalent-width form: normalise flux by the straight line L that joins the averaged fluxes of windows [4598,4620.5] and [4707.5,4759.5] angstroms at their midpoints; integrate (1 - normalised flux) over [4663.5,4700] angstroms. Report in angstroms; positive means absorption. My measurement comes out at 1.7 angstroms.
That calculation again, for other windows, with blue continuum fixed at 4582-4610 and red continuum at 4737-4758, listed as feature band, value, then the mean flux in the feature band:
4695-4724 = 0.8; 261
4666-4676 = 0.3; 257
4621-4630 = -1.2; 293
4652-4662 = 0.1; 260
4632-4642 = -0.2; 263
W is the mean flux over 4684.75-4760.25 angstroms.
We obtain 265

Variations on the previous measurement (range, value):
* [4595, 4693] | 262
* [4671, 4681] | 254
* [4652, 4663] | 260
